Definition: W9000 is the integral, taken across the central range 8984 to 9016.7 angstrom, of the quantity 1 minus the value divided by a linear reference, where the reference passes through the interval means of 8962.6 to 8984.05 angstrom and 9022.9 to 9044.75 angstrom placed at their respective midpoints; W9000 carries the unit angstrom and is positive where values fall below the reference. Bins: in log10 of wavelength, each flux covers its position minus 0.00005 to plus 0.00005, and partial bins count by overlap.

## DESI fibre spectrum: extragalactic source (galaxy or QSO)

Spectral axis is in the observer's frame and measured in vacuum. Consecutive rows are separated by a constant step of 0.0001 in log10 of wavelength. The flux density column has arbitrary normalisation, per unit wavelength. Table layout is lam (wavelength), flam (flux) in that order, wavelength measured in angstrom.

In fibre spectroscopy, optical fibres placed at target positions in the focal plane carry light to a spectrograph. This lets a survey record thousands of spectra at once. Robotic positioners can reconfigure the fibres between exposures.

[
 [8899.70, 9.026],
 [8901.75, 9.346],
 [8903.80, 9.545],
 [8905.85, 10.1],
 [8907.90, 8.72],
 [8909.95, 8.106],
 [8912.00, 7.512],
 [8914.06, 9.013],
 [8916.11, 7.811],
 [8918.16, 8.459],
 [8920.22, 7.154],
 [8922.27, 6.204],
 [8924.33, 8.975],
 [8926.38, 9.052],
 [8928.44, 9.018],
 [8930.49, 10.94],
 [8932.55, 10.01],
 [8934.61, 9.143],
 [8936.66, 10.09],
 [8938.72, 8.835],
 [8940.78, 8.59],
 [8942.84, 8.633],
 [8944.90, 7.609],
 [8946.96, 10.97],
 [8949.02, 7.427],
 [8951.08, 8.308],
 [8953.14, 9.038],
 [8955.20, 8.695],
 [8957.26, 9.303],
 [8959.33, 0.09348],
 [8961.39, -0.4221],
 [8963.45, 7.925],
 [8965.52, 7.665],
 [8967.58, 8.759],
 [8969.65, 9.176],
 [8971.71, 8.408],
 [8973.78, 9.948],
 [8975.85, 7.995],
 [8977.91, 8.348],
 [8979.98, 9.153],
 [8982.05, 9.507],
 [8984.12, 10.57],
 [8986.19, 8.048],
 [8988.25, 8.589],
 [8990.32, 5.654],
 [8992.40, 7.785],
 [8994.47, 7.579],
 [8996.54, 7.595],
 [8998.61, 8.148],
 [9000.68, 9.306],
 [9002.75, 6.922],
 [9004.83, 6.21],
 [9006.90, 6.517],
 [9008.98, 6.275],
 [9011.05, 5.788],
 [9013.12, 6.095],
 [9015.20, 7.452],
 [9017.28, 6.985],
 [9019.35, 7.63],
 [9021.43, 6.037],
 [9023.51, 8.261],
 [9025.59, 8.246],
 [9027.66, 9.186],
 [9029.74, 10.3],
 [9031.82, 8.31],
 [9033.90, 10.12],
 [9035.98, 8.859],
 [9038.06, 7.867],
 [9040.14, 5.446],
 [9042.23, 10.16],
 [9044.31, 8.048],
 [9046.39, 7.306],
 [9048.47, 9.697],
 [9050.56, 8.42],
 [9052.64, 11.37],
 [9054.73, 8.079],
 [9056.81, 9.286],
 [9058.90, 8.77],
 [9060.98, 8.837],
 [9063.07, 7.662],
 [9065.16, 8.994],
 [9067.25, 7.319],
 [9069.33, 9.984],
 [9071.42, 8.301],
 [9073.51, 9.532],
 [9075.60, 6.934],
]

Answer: 5.3 angstrom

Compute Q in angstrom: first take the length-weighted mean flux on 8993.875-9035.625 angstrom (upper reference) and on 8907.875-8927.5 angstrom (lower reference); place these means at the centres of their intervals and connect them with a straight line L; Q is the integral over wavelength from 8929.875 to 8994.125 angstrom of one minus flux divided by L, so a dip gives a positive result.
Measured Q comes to -2.5 angstrom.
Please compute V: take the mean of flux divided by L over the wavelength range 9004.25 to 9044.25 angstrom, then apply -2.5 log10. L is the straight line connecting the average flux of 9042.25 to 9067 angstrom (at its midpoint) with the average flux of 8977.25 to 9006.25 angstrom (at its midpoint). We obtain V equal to 0.10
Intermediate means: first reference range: 8.08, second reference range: 8.78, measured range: 7.7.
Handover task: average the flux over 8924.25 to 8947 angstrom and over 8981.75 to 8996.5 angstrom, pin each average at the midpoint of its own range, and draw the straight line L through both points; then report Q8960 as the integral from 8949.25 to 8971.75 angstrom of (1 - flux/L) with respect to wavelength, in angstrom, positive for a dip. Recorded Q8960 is 4.6 angstrom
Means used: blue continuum 9.27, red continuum 8.14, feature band 6.95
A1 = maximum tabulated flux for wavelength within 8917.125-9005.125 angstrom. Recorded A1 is 10.97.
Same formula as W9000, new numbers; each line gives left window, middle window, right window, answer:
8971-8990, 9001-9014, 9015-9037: 3.2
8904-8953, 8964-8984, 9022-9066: -0.3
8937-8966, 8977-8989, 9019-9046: -2.0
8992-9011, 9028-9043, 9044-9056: -0.6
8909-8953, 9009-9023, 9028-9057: 3.3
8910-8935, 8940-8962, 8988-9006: 2.5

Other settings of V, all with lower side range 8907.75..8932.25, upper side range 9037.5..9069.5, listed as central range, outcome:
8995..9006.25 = 0.12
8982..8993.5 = 0.03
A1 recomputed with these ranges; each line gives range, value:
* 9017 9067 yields 11.37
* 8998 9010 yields 9.306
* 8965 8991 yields 10.57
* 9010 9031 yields 10.3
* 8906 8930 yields 9.052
